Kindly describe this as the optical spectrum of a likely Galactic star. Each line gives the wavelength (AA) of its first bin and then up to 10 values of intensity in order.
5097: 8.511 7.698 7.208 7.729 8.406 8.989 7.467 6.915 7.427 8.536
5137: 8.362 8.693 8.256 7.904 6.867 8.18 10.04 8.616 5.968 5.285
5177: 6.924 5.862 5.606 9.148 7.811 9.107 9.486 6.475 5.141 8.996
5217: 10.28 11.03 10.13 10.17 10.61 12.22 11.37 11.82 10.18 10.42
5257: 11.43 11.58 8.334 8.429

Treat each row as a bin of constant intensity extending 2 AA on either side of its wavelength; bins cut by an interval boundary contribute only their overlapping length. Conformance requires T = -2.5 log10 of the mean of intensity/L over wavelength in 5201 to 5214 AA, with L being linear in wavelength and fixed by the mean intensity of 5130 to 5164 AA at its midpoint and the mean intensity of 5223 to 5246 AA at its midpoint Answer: 0.39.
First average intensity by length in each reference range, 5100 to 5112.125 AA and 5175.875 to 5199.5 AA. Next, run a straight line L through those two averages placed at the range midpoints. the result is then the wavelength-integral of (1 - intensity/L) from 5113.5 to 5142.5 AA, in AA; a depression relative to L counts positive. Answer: -1.9 AA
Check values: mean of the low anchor 7.61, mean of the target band 8.06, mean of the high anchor 7.47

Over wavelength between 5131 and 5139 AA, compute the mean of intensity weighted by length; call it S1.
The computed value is 8.45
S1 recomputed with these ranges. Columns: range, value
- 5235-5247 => 11.8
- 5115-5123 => 8.23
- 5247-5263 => 10.9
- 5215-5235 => 10.4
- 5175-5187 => 6.13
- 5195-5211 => 7.55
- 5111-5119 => 8.7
